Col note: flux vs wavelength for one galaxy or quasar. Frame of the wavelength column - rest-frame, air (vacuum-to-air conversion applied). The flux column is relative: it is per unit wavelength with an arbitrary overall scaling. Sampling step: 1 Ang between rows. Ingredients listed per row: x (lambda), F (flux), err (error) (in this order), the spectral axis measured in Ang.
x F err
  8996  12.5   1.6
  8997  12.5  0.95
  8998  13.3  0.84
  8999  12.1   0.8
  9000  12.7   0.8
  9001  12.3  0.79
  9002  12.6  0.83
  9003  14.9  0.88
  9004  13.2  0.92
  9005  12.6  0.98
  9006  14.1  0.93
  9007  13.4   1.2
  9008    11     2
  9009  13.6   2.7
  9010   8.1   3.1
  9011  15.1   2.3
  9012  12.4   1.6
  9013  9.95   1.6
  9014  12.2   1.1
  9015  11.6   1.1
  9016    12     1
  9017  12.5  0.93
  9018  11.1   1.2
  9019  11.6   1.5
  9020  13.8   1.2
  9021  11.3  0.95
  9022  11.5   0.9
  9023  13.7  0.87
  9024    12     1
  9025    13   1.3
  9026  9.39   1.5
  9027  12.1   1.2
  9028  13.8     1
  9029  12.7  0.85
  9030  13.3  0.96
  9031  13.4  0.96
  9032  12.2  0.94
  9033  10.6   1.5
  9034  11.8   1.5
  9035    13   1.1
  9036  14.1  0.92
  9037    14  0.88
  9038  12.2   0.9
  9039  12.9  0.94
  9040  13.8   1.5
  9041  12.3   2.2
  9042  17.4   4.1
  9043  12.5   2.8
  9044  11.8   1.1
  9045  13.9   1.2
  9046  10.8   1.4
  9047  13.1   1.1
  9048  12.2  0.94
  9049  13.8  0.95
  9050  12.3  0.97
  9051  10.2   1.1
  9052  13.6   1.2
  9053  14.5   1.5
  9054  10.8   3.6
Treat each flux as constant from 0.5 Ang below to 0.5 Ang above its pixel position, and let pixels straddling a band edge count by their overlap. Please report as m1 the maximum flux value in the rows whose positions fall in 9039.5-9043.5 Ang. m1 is 17.4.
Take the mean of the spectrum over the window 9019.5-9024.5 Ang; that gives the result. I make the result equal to 12.5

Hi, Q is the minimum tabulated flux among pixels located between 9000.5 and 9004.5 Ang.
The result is 12.3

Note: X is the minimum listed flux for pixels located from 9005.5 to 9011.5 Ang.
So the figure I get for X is 8.1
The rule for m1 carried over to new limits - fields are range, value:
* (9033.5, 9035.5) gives 13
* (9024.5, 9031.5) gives 13.8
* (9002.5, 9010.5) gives 14.9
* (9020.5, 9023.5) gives 13.7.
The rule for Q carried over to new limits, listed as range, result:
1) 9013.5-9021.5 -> 11.1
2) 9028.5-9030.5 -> 12.7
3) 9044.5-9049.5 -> 10.8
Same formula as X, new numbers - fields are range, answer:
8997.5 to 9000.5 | 12.1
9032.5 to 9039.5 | 10.6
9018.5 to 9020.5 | 11.6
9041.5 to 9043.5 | 12.5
